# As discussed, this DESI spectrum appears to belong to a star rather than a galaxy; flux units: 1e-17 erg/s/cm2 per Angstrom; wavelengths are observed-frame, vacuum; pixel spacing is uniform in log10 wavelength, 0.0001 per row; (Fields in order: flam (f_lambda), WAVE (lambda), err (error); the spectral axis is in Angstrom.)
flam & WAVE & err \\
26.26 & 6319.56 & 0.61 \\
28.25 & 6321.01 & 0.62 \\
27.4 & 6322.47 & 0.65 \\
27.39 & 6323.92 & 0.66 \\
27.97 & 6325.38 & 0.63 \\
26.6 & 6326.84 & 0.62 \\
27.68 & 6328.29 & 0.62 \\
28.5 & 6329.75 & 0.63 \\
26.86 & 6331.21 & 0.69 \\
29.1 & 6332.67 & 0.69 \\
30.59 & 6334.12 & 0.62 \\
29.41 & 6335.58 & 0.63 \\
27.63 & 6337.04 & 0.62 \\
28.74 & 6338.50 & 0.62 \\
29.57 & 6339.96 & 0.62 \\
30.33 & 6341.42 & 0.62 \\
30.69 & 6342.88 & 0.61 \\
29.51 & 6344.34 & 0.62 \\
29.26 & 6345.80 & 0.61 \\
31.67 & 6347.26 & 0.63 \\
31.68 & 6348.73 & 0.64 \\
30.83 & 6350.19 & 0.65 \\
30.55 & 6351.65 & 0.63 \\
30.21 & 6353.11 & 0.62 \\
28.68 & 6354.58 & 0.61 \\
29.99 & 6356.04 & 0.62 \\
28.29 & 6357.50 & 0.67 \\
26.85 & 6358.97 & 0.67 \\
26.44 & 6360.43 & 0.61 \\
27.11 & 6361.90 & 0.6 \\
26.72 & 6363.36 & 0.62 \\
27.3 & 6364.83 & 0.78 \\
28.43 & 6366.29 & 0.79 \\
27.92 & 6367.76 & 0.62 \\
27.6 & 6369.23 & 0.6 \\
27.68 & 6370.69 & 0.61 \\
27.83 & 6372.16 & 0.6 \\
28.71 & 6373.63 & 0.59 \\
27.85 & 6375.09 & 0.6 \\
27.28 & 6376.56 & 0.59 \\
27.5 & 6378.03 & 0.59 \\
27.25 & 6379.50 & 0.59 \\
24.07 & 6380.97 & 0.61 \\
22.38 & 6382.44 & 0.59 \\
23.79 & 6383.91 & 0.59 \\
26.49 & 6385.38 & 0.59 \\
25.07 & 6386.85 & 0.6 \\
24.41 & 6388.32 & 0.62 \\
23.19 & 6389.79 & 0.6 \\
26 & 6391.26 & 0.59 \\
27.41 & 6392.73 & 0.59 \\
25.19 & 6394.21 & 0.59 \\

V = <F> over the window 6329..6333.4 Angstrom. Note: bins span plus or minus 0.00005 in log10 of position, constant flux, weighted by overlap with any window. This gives 28.2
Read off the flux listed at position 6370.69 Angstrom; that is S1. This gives 27.68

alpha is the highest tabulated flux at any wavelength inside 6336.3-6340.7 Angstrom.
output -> 29.57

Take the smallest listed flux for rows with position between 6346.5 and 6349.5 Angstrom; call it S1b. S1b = 31.67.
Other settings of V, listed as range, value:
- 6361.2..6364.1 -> 26.9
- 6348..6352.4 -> 31.1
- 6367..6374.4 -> 28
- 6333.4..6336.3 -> 30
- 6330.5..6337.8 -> 28.7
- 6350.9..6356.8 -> 29.9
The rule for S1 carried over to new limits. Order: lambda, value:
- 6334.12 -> 30.59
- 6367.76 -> 27.92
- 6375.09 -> 27.85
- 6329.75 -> 28.5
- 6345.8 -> 29.26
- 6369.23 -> 27.6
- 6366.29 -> 28.43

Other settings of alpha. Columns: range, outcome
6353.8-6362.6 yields 29.99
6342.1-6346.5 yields 30.69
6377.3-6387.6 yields 27.5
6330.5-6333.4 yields 29.1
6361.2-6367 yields 28.43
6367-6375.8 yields 28.71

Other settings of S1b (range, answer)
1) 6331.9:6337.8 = 27.63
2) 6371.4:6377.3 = 27.28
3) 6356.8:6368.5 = 26.44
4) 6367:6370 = 27.6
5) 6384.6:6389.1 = 24.41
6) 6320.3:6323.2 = 27.4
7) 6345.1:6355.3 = 28.68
